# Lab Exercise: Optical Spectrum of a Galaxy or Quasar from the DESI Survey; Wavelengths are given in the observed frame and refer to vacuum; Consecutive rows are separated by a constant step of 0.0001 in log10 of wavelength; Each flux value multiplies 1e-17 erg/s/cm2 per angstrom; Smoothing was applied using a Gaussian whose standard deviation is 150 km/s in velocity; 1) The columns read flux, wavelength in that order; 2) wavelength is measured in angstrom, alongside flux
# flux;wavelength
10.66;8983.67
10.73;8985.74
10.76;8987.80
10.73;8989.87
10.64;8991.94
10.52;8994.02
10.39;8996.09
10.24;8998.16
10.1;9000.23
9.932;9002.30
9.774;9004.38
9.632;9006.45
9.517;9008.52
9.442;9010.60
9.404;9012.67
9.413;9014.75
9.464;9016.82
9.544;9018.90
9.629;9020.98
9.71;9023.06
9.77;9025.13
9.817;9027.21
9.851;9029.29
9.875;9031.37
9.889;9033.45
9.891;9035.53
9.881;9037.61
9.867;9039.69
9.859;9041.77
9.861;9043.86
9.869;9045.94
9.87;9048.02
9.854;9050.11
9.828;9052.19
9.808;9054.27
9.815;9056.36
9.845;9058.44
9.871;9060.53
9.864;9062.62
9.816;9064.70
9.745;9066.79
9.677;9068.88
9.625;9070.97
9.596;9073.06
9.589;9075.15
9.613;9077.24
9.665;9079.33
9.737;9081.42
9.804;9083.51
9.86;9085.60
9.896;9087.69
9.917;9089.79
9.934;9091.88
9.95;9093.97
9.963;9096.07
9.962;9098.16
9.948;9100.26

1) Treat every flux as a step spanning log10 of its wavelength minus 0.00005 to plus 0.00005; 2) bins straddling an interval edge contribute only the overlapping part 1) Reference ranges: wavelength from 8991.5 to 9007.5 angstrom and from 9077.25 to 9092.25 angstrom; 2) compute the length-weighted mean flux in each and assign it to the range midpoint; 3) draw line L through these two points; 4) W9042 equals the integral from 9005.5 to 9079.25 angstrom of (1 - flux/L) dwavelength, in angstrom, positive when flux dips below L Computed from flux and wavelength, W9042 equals 1.8 angstrom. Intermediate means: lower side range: 10.1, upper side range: 9.81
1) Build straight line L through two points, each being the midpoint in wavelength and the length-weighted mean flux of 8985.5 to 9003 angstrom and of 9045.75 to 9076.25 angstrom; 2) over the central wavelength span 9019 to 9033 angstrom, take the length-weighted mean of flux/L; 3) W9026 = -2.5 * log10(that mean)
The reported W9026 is 0.04 mag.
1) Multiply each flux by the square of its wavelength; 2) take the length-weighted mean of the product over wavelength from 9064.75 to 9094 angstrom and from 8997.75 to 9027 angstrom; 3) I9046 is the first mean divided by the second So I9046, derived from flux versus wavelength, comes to 1.02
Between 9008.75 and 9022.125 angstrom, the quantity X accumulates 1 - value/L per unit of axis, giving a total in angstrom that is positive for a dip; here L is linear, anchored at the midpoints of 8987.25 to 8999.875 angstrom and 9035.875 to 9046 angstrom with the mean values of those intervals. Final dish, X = 1.0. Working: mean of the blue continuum 10.5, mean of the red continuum 9.87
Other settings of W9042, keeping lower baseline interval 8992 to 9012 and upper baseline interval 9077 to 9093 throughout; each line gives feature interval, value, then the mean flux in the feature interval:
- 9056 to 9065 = 0.0 angstrom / 9.85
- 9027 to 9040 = 0.1 angstrom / 9.87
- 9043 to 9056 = 0.0 angstrom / 9.85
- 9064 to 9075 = 0.2 angstrom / 9.67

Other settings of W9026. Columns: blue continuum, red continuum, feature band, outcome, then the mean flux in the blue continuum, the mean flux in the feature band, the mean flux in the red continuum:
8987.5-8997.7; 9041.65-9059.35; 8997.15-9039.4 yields 0.05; 10.6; 9.74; 9.85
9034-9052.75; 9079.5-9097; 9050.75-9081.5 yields 0.01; 9.87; 9.74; 9.87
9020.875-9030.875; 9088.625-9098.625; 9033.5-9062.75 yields 0.00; 9.78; 9.86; 9.94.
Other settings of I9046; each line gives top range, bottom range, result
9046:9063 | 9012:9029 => 1.03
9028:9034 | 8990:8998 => 0.95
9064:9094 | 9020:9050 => 1.00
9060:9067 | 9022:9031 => 1.01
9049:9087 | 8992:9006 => 0.97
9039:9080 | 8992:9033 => 1.01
